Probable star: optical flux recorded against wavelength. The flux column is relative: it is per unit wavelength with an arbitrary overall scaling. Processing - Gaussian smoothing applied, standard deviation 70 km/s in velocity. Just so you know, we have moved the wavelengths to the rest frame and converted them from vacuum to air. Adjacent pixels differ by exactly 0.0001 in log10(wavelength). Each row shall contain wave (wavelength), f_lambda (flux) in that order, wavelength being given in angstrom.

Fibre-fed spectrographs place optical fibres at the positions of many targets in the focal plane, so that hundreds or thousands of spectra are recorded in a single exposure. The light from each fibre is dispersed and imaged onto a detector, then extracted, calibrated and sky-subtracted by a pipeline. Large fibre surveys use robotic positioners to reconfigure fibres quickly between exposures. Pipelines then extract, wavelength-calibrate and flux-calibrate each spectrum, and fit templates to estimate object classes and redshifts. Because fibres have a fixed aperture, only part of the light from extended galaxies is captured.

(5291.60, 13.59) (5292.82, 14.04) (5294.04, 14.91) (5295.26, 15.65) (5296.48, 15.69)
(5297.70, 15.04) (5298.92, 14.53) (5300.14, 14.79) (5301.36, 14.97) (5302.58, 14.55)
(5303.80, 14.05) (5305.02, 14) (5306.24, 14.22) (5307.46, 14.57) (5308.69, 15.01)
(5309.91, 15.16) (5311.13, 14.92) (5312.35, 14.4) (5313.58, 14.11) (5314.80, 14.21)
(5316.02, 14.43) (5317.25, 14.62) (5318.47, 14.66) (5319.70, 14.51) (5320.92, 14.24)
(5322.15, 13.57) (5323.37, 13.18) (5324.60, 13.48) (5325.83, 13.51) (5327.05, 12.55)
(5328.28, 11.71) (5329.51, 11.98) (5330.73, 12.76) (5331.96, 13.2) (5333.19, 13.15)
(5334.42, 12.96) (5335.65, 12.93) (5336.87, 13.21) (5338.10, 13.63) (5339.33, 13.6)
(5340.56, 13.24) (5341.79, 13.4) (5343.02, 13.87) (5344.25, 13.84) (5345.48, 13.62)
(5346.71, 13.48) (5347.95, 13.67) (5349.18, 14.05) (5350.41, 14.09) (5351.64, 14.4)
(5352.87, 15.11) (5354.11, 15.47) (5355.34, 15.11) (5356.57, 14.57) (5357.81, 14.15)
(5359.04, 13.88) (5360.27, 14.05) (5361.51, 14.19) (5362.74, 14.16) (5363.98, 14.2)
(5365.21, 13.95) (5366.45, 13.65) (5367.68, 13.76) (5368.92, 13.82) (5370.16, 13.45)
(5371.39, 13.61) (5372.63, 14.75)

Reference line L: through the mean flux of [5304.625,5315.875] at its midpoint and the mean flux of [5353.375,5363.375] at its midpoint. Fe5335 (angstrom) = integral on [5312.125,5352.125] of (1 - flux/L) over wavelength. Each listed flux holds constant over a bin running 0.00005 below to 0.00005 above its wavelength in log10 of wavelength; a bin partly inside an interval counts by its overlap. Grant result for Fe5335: 2.5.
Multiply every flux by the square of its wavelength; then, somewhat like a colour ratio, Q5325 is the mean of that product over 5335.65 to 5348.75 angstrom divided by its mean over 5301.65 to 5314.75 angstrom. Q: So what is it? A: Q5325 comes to 0.9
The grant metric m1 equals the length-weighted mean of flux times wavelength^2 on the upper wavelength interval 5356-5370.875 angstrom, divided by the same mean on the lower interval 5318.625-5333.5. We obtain 1.07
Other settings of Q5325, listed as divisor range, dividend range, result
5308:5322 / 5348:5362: 1.01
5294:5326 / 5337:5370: 0.98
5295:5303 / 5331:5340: 0.89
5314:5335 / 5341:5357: 1.06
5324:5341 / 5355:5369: 1.10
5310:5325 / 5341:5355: 1.00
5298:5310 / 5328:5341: 0.90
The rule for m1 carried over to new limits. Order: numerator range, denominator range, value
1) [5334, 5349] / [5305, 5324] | 0.95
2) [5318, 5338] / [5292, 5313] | 0.91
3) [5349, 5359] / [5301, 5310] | 1.02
